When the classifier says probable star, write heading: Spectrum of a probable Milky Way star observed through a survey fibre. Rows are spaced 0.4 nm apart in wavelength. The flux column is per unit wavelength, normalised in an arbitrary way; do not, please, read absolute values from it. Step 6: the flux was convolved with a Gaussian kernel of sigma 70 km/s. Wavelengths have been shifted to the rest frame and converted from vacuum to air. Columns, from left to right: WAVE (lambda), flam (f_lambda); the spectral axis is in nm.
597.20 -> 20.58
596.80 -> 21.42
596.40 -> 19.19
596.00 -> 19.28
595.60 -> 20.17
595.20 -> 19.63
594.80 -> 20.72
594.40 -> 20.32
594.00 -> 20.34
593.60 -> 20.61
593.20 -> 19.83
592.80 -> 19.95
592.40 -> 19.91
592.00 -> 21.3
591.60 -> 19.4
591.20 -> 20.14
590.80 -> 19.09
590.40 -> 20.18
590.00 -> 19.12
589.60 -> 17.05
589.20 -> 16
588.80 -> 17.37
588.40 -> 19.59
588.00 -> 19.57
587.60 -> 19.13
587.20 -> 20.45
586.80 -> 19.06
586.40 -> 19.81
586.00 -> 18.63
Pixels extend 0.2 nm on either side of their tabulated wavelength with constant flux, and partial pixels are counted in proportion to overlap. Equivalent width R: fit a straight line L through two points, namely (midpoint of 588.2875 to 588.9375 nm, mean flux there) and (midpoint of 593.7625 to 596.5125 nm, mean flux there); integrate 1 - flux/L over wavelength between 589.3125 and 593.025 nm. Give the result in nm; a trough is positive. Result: -0.09 nm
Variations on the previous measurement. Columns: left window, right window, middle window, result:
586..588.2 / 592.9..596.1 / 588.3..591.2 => 0.19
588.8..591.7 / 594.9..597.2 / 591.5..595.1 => -0.17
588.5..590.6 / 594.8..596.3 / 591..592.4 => -0.12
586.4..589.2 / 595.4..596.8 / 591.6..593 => -0.06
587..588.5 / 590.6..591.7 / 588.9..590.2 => 0.15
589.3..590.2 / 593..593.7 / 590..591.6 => -0.10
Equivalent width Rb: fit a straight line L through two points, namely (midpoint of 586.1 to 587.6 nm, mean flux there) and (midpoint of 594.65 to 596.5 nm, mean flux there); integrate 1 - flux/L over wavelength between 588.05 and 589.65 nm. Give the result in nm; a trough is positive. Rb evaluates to 0.16 nm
